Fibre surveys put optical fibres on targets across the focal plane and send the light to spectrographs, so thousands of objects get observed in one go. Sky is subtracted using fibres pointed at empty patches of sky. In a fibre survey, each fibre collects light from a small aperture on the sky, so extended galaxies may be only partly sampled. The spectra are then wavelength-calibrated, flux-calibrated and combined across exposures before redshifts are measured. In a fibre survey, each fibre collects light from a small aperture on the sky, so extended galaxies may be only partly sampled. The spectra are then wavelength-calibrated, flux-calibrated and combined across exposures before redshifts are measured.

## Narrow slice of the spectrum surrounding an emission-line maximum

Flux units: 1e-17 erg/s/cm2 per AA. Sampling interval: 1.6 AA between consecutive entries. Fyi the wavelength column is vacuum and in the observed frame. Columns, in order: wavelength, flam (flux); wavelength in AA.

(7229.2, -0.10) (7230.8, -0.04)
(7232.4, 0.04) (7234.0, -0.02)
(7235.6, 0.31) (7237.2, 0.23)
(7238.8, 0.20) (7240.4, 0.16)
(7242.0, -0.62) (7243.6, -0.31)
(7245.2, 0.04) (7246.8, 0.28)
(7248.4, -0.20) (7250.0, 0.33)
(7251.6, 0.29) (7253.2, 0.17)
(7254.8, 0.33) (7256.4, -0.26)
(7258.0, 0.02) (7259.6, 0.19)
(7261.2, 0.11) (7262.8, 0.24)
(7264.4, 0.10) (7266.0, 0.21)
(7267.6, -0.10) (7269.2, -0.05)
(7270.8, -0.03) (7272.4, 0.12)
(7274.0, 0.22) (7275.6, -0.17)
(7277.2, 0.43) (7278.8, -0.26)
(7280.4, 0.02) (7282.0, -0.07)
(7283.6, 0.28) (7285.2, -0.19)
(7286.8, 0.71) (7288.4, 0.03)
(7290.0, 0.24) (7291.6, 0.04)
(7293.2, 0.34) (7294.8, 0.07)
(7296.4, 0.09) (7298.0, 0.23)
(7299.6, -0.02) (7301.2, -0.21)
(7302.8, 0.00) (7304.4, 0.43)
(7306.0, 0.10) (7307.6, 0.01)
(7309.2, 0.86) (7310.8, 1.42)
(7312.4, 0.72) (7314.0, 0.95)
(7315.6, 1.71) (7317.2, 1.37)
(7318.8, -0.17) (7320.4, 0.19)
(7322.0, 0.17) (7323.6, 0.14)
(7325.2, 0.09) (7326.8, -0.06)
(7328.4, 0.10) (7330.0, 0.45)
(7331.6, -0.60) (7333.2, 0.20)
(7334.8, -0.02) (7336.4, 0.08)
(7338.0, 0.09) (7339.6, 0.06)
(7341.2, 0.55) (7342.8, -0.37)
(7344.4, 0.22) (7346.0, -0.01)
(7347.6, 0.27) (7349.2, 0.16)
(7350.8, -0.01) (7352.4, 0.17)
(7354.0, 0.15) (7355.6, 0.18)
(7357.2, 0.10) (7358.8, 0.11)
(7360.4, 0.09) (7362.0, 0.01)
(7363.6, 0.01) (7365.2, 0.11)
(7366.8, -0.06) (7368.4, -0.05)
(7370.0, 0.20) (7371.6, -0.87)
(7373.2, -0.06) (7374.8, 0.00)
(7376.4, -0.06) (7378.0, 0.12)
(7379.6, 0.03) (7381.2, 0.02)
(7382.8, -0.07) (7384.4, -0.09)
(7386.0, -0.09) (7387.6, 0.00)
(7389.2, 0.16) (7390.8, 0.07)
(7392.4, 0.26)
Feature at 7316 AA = [O II] 3727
